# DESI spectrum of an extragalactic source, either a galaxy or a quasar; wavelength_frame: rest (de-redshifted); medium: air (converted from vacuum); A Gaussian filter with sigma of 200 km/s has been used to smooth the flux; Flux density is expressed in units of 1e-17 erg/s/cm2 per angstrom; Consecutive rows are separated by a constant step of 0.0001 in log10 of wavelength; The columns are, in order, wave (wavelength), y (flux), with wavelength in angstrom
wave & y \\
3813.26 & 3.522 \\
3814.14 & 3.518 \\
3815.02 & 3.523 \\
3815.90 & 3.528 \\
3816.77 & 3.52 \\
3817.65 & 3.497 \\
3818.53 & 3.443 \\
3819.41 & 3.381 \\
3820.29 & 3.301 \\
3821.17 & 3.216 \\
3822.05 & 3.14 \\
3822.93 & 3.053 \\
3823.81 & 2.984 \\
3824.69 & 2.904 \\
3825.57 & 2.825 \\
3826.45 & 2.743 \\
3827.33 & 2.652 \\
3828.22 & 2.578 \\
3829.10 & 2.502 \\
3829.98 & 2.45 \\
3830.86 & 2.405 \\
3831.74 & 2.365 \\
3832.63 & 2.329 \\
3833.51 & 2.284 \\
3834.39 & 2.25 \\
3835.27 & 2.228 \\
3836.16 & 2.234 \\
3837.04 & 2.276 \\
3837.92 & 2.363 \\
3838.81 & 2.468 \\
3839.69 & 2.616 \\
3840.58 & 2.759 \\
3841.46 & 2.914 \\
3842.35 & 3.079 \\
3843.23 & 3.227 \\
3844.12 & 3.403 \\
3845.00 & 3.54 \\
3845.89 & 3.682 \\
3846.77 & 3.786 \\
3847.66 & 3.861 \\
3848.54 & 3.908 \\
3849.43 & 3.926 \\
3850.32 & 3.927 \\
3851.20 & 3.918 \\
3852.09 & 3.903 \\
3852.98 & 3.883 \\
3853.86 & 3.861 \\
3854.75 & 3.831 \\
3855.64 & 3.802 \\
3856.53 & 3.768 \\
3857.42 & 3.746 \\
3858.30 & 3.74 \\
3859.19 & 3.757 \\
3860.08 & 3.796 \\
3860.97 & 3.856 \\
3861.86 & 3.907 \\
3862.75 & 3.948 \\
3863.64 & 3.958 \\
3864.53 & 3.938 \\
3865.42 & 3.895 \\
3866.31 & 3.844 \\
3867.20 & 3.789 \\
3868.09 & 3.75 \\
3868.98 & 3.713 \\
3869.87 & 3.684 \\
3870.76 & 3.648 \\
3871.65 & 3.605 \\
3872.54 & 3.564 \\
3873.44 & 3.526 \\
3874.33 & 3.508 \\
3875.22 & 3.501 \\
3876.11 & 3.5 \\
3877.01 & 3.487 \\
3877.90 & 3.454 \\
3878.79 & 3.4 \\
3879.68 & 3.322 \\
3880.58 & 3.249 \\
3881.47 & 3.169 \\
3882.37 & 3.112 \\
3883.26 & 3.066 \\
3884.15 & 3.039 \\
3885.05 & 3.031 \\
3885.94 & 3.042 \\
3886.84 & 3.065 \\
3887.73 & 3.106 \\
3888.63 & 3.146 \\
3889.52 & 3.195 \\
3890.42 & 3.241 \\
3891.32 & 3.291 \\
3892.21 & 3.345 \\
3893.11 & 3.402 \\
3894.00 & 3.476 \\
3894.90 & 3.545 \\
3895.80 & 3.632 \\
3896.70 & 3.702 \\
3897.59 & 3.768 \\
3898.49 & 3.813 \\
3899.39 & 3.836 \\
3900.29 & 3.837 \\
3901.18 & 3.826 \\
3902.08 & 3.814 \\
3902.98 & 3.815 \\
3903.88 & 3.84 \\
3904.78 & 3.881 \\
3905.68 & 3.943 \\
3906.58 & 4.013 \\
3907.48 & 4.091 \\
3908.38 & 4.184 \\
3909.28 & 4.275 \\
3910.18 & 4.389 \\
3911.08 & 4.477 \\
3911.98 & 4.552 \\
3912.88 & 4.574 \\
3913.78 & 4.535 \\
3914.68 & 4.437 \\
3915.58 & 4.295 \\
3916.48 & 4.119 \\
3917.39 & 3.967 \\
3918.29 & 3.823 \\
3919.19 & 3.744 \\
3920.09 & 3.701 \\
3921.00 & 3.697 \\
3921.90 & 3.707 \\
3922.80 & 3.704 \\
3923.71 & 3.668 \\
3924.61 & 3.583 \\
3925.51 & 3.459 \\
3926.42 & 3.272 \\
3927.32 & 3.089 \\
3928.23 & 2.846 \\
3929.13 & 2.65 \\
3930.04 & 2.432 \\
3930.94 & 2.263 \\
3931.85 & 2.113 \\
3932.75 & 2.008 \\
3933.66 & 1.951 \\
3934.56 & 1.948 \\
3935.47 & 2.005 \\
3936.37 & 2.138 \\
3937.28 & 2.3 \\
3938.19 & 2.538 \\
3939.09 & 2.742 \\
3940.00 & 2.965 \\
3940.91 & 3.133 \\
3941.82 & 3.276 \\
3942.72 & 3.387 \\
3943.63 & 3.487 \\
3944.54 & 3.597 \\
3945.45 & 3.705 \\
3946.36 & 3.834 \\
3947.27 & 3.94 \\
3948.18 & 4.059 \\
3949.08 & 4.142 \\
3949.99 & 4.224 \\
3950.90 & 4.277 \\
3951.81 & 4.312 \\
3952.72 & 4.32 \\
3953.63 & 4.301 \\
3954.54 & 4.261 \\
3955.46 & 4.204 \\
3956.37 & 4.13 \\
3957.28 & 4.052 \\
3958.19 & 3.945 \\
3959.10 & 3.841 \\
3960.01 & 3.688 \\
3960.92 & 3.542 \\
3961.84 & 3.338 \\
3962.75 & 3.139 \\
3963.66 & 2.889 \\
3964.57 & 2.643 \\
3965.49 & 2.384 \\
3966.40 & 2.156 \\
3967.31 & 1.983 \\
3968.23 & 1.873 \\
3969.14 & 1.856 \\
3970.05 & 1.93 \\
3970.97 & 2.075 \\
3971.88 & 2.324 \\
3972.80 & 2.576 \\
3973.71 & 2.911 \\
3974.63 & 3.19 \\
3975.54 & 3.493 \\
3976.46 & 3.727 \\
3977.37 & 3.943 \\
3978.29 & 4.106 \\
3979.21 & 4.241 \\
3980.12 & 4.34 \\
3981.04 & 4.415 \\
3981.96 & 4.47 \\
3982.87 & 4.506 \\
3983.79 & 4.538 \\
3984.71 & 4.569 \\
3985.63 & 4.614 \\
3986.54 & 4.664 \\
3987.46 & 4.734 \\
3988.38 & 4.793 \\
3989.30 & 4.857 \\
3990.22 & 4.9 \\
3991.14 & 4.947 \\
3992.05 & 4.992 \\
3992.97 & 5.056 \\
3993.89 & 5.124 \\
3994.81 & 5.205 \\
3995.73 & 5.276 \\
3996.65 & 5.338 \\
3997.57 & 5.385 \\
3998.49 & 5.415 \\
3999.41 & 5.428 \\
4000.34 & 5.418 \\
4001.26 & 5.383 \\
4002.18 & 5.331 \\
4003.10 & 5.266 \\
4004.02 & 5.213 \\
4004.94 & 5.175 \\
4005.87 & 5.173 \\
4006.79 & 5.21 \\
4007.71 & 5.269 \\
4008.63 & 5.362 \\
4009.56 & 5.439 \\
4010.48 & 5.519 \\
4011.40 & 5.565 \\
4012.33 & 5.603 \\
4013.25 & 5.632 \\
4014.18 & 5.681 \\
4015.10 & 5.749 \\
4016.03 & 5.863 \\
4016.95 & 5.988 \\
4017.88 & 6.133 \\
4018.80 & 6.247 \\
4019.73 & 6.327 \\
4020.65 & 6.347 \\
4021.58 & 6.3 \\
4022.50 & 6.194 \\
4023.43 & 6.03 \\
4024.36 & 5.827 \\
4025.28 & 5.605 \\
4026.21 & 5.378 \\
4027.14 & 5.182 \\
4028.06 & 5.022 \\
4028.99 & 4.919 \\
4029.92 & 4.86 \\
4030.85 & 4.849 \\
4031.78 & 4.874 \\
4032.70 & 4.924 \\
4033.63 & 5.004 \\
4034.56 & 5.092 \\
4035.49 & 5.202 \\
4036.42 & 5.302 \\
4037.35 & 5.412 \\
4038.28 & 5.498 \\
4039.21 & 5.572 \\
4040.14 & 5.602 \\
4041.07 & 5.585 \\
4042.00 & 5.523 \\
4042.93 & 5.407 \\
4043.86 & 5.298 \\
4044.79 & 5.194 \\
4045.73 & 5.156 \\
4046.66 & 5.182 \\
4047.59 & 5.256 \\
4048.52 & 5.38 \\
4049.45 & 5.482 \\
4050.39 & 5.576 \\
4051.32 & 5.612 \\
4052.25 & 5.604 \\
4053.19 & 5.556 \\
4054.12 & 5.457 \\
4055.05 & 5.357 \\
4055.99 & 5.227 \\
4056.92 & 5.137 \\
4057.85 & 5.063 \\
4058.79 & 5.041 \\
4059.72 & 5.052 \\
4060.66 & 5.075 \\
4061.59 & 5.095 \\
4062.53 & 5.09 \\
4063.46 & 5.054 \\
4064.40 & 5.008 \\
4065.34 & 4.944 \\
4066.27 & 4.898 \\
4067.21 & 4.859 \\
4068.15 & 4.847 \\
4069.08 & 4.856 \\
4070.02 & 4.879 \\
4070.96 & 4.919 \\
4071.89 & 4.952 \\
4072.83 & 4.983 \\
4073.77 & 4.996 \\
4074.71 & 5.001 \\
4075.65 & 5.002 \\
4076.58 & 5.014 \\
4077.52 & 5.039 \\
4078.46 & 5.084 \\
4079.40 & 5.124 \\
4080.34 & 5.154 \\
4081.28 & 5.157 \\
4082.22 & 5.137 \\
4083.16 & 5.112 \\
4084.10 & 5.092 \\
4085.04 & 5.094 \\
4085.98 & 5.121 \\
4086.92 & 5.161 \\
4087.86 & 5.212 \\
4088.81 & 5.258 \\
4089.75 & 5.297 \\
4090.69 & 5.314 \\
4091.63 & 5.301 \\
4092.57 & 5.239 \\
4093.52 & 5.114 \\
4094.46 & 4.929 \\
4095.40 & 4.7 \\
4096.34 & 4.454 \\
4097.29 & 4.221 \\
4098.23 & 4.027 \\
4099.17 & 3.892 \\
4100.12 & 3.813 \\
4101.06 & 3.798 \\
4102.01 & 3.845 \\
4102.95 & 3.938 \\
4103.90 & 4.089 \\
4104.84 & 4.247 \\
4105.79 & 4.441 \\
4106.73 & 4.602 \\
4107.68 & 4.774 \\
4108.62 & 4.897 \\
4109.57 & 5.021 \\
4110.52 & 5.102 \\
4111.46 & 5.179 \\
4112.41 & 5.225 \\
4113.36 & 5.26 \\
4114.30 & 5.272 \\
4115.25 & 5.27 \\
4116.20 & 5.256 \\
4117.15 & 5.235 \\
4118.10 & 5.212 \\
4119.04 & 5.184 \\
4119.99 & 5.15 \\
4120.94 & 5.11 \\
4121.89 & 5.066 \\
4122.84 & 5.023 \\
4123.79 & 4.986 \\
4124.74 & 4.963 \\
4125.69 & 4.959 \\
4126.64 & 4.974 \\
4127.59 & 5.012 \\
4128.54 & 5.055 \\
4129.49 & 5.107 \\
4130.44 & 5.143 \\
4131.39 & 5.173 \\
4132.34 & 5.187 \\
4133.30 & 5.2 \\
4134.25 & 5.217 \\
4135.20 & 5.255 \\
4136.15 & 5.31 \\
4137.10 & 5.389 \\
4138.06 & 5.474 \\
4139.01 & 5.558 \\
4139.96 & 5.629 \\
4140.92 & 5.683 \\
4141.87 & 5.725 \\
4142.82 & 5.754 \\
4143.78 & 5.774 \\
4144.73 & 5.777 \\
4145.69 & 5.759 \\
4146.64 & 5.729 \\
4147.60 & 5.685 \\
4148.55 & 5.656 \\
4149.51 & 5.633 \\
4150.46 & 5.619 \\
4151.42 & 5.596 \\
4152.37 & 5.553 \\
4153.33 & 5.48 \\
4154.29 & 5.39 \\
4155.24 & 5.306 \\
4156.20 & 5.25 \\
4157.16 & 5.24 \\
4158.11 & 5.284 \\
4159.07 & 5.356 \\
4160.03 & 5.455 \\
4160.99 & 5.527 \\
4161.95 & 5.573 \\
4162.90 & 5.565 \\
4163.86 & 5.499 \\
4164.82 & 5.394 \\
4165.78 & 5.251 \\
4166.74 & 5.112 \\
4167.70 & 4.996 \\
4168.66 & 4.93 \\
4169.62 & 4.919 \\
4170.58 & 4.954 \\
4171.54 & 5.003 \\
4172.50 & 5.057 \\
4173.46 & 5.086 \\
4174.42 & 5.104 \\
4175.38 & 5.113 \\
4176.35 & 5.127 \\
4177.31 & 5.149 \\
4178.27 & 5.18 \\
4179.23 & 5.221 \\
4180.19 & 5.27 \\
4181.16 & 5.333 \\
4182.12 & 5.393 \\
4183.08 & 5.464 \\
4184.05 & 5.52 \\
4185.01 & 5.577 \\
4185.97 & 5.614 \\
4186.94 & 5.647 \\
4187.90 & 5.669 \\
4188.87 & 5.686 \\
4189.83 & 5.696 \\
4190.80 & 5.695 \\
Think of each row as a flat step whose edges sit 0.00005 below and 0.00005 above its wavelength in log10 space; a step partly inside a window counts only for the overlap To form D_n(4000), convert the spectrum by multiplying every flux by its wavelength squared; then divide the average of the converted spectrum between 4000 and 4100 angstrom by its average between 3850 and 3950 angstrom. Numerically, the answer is 1.6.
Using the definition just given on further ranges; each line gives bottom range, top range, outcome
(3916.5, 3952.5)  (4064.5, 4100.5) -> 1.64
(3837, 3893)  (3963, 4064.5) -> 1.52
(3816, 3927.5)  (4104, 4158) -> 1.72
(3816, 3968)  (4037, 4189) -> 1.69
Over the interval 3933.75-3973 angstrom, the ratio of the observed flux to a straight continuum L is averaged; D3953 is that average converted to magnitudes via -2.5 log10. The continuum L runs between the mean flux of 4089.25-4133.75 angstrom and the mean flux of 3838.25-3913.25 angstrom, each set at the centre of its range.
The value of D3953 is 0.253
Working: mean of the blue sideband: 3.62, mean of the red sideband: 4.86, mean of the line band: 3.19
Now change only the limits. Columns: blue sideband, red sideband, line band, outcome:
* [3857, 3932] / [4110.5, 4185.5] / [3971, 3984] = 0.132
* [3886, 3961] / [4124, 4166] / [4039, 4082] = -0.105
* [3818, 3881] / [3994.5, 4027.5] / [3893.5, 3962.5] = 0.216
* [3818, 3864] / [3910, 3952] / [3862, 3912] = -0.097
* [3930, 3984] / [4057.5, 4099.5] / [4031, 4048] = -0.190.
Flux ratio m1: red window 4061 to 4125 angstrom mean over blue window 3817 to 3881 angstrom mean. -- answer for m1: 1.5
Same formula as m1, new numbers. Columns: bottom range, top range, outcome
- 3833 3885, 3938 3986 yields 1.02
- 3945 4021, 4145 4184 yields 1.21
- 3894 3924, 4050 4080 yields 1.29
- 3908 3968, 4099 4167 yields 1.50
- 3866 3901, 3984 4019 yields 1.53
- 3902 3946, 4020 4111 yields 1.48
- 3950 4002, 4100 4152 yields 1.28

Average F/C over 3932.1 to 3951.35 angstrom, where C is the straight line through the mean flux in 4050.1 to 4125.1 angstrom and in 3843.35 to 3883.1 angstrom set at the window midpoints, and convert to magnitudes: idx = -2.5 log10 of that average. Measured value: 0.31 mag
